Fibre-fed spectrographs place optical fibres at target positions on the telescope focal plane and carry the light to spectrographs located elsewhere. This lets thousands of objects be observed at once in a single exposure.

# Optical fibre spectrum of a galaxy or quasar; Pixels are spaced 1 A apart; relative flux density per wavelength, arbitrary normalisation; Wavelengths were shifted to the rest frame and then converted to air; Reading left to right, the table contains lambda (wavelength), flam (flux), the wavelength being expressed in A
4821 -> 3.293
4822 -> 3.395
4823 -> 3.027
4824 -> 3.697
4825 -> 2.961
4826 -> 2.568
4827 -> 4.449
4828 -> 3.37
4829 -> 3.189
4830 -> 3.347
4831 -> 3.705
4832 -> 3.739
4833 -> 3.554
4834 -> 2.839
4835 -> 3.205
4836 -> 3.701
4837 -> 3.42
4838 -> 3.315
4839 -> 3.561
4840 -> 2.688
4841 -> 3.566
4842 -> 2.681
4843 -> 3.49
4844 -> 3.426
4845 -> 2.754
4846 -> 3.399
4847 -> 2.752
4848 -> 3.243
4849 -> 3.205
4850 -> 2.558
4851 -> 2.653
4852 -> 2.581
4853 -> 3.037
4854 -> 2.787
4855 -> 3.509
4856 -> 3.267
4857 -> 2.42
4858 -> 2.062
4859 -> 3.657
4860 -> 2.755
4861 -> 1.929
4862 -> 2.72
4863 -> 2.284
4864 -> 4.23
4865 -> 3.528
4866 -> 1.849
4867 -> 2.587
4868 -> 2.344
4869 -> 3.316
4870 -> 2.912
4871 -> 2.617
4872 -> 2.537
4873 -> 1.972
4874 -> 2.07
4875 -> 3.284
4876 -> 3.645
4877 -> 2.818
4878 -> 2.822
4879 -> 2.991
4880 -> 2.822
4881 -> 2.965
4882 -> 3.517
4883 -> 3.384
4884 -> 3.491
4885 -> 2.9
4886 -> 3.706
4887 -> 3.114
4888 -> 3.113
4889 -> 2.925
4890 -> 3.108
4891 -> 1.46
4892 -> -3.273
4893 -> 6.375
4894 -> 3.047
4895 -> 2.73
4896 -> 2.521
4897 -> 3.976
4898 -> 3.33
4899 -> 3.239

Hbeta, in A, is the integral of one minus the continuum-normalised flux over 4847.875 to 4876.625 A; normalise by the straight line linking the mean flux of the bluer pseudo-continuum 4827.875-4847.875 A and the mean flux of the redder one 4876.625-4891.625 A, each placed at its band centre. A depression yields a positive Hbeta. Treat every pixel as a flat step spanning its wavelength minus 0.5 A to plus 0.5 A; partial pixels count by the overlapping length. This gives 2.8 A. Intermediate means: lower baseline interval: 3.28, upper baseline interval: 2.96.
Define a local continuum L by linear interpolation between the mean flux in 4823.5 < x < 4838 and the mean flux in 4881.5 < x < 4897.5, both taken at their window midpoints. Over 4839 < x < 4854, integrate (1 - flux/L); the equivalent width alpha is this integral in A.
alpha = 1.2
